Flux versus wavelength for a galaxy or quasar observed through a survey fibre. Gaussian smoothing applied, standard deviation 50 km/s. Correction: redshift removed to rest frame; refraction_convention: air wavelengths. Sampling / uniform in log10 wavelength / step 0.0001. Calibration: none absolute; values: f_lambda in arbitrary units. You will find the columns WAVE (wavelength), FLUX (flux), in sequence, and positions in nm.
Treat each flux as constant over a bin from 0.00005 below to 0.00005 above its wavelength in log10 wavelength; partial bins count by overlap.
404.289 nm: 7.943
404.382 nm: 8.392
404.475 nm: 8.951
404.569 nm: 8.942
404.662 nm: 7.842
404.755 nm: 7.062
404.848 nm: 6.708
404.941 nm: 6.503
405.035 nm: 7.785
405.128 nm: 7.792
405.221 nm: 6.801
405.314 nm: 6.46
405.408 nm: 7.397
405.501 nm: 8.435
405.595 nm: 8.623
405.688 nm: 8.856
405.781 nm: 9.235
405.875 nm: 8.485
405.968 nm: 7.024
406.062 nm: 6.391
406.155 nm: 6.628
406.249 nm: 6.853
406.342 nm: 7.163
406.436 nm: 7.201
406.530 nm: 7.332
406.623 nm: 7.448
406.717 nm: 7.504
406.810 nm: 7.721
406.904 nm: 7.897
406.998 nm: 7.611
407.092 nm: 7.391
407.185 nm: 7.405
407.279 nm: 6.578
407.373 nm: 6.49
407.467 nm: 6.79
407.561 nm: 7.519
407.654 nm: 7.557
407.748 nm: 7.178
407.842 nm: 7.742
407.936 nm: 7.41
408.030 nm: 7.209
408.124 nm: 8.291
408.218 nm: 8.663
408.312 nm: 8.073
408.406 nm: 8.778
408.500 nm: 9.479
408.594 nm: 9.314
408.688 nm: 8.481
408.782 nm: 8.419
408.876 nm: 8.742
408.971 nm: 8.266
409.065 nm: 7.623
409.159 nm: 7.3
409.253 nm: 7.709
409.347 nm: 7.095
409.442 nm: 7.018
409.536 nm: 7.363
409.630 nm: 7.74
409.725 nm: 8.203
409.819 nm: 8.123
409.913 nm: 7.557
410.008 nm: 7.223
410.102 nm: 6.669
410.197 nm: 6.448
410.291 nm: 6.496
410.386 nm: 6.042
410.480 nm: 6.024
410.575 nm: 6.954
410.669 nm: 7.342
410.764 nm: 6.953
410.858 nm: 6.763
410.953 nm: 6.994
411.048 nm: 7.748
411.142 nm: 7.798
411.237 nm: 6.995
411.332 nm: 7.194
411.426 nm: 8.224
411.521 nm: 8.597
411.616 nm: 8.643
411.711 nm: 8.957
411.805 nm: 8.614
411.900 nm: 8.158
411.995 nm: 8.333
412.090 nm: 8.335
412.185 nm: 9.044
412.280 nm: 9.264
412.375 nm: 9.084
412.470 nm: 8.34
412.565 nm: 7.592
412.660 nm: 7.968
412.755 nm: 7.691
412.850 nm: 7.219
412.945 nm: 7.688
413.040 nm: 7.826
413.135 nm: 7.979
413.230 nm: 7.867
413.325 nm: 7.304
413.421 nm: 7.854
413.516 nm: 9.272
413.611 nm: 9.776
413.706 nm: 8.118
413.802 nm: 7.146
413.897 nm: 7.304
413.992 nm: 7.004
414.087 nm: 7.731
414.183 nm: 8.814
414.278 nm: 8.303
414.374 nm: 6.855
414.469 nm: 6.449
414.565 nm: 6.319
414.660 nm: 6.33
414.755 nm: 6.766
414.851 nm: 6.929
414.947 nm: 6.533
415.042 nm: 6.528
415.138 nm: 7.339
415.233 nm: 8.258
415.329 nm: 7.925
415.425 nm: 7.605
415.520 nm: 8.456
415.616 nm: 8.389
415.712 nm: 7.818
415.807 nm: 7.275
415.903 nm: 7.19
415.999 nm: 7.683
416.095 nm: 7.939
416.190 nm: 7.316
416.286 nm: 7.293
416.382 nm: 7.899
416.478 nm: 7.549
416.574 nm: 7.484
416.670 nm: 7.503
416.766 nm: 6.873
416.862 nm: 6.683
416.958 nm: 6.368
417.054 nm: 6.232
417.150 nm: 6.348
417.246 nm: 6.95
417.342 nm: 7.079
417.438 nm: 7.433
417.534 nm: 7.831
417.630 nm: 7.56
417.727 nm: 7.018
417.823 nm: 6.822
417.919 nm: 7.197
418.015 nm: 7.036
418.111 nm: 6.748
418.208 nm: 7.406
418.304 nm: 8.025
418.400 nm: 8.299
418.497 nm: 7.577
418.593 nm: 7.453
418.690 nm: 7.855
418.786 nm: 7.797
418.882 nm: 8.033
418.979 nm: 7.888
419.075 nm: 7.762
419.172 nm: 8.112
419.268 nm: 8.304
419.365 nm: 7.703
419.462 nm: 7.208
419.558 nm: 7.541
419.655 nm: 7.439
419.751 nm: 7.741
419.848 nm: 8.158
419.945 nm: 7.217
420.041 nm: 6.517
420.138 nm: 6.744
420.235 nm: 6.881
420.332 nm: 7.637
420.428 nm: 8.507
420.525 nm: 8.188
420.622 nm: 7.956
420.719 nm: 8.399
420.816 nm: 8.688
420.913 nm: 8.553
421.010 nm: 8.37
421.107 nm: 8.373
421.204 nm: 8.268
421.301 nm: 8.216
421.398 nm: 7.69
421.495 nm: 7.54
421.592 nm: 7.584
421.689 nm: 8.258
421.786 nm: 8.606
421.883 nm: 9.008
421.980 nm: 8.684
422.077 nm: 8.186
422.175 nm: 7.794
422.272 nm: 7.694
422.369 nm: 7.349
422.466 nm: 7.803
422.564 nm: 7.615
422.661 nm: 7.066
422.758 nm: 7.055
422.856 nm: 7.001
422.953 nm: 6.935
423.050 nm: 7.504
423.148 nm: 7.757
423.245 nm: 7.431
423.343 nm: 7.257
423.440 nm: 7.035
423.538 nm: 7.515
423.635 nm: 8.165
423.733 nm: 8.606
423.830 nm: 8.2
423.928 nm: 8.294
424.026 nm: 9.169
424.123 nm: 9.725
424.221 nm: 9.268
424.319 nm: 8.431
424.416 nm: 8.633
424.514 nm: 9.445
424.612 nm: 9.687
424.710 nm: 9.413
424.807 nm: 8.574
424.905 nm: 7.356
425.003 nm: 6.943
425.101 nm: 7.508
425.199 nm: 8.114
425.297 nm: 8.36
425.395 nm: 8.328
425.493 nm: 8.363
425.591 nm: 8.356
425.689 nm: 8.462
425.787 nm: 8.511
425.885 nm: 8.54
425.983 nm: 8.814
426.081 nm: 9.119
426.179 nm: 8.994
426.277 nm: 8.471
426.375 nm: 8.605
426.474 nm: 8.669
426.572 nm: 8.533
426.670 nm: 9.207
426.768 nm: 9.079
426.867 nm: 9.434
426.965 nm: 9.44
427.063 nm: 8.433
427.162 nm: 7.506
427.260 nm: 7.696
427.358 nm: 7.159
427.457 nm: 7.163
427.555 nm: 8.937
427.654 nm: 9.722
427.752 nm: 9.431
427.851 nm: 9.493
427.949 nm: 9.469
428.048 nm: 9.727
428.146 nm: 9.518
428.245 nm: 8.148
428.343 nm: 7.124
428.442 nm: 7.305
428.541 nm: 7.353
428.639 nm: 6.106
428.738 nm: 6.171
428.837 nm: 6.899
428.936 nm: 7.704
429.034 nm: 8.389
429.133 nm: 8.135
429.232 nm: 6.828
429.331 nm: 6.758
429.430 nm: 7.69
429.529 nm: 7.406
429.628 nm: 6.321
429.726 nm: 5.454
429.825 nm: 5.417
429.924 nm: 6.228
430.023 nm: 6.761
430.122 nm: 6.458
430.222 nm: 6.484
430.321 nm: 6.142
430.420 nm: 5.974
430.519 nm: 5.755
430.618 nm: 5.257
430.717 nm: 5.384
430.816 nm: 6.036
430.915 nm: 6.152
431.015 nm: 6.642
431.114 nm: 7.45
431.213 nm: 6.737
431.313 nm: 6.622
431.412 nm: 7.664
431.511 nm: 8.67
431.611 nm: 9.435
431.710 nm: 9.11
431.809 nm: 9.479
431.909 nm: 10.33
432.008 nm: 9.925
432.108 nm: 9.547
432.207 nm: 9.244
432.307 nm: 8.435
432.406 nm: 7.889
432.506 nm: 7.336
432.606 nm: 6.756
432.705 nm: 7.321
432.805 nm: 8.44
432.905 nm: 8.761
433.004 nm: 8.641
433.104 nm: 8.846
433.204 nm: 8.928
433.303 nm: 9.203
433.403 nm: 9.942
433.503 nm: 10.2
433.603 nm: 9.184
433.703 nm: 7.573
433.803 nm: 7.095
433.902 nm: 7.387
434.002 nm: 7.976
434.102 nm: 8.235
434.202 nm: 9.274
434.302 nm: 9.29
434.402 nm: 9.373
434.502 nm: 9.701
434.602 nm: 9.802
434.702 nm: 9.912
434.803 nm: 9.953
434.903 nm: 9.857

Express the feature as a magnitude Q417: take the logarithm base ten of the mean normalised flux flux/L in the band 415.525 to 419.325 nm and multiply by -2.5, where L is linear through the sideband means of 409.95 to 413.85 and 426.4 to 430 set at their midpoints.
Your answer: 0.05 mag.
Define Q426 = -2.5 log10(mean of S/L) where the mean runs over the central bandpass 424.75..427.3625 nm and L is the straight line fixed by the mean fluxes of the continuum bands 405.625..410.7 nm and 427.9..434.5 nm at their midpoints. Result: -0.094 mag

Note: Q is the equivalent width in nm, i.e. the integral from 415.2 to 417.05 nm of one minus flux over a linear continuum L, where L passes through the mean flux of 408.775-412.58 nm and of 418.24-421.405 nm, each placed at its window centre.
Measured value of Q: 0.07 nm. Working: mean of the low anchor 7.7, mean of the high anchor 7.85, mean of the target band 7.51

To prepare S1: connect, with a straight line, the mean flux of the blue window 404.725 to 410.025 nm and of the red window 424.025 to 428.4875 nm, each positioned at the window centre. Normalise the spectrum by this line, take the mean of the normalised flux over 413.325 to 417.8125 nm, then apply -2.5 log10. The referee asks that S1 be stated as 0.09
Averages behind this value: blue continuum 7.65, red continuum 8.61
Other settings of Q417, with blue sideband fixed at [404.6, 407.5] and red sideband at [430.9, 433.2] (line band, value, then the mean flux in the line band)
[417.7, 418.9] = 0.05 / 7.48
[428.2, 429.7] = 0.14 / 7.2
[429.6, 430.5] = 0.32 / 6.12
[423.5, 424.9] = -0.10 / 8.76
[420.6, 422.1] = -0.05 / 8.28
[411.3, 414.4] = -0.07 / 8.14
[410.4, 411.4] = 0.07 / 7.07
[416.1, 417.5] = 0.10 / 7.11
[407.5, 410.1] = -0.06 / 7.9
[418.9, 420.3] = 0.05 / 7.52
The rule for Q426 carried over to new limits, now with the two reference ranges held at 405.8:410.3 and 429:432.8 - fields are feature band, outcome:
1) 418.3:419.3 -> -0.06 mag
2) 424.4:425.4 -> -0.14 mag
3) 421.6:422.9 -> -0.06 mag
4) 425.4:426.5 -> -0.17 mag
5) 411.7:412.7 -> -0.13 mag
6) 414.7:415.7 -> 0.00 mag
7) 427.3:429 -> -0.10 mag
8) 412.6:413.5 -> -0.03 mag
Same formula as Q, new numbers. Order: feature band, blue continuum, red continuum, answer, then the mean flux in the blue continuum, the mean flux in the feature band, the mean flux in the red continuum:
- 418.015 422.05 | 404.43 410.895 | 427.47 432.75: -0.167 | 7.55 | 7.87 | 7.56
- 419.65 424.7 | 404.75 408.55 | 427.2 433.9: -0.216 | 7.56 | 8.01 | 7.75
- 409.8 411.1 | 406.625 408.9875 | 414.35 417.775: 0.122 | 7.85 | 6.93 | 7.23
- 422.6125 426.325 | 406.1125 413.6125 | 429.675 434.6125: -0.193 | 7.72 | 8.22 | 7.87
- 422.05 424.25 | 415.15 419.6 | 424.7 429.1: 0.046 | 7.49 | 7.83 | 8.32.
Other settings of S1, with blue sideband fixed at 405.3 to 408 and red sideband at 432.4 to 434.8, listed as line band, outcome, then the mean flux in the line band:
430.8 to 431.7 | 0.16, 7.39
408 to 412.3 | -0.03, 7.8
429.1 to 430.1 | 0.26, 6.67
